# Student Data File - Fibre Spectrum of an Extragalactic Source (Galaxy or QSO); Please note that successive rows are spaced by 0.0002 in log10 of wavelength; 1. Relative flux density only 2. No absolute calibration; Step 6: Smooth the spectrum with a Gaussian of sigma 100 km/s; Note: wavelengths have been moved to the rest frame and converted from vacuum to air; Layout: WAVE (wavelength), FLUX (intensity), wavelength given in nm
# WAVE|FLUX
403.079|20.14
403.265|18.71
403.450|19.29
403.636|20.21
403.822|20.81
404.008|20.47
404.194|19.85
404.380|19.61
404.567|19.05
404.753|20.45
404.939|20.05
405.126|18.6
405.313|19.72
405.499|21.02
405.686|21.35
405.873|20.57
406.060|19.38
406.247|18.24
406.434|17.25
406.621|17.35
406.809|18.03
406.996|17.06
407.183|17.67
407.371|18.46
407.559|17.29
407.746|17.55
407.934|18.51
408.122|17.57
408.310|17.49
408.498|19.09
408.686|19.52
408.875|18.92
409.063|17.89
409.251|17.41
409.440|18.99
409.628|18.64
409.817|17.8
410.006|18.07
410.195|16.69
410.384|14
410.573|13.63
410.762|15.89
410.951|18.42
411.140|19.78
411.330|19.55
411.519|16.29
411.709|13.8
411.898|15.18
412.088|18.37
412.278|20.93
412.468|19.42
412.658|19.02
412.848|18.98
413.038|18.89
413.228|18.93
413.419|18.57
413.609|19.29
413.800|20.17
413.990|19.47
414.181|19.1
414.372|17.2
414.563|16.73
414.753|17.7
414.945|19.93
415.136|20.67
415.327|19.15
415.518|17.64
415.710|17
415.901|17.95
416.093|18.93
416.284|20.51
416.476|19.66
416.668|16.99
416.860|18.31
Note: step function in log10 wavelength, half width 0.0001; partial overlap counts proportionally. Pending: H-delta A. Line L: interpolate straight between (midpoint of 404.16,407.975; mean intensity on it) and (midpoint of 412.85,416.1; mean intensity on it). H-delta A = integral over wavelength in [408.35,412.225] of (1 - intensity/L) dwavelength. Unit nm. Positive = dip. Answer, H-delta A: 0.278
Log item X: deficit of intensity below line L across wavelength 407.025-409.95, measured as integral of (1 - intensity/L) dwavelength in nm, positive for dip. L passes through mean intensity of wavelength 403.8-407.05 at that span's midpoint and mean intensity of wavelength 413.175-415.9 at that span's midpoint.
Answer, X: 0.15 nm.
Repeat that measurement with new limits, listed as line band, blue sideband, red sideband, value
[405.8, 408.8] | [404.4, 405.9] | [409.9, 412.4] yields 0.122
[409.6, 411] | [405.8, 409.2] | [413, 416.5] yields 0.147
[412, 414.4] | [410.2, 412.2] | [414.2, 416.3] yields -0.232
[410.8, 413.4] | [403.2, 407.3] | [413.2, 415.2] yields 0.100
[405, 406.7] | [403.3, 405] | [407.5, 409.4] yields -0.005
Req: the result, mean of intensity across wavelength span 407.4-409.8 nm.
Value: 18.2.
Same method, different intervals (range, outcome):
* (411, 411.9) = 17.2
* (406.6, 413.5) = 17.8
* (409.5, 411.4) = 17.2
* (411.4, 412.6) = 17.4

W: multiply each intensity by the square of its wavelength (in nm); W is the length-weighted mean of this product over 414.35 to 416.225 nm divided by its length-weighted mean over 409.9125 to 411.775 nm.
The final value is 1.1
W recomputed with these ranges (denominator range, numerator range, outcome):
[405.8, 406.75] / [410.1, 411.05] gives 0.87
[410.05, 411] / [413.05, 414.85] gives 1.20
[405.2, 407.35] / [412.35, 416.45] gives 1.04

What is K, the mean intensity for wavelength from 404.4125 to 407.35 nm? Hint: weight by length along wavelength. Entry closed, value 19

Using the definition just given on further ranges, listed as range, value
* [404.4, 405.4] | 19.6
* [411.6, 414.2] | 18.6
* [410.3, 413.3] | 17.6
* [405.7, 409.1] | 18.3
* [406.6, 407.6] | 17.7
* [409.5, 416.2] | 18.1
